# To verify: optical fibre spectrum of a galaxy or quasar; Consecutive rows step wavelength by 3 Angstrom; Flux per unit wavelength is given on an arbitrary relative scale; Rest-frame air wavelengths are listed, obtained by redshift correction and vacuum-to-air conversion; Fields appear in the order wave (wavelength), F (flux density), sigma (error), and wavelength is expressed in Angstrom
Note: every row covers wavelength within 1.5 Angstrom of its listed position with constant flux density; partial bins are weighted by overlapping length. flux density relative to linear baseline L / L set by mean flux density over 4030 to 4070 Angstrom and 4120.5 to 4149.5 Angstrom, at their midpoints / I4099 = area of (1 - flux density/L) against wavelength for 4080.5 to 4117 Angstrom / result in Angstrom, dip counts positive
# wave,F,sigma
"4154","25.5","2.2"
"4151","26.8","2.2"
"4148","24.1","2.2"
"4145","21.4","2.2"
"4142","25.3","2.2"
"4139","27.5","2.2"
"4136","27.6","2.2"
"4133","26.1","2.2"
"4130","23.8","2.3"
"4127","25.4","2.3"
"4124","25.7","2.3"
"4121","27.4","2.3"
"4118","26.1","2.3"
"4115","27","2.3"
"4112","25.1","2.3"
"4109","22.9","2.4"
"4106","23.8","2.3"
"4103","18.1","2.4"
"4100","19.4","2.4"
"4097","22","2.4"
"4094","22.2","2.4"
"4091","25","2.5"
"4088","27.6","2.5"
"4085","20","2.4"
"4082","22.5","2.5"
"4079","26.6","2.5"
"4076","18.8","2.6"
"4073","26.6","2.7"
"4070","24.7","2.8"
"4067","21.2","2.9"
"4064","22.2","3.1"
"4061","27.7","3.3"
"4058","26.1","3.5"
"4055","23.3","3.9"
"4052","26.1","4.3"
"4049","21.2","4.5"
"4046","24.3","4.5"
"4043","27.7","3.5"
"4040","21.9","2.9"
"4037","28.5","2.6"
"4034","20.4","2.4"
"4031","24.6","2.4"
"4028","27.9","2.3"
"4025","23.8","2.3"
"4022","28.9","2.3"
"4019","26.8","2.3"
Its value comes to 2.8 Angstrom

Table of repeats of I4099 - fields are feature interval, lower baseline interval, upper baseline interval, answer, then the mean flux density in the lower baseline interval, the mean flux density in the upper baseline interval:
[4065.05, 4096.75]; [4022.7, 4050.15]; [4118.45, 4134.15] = 2.18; 24.6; 25.7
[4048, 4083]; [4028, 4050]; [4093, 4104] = -2.07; 24.4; 20.4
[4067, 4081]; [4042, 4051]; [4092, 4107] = -0.70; 24.3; 21.1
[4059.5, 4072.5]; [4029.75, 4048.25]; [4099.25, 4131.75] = 0.10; 24.4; 24.2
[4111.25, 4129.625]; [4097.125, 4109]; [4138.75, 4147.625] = -3.01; 20.9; 24.3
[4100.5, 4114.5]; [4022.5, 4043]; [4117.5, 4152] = 1.56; 25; 25.6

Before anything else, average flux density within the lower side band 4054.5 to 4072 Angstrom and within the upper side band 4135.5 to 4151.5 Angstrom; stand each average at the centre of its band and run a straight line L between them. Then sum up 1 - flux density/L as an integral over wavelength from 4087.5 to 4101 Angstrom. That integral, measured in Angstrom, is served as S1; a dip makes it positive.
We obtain 0.9 Angstrom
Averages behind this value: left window 24.3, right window 25.2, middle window 23.1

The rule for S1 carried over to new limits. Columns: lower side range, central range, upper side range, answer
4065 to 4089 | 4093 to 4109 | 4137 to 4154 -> 1.8 Angstrom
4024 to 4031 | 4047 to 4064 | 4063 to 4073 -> -0.4 Angstrom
